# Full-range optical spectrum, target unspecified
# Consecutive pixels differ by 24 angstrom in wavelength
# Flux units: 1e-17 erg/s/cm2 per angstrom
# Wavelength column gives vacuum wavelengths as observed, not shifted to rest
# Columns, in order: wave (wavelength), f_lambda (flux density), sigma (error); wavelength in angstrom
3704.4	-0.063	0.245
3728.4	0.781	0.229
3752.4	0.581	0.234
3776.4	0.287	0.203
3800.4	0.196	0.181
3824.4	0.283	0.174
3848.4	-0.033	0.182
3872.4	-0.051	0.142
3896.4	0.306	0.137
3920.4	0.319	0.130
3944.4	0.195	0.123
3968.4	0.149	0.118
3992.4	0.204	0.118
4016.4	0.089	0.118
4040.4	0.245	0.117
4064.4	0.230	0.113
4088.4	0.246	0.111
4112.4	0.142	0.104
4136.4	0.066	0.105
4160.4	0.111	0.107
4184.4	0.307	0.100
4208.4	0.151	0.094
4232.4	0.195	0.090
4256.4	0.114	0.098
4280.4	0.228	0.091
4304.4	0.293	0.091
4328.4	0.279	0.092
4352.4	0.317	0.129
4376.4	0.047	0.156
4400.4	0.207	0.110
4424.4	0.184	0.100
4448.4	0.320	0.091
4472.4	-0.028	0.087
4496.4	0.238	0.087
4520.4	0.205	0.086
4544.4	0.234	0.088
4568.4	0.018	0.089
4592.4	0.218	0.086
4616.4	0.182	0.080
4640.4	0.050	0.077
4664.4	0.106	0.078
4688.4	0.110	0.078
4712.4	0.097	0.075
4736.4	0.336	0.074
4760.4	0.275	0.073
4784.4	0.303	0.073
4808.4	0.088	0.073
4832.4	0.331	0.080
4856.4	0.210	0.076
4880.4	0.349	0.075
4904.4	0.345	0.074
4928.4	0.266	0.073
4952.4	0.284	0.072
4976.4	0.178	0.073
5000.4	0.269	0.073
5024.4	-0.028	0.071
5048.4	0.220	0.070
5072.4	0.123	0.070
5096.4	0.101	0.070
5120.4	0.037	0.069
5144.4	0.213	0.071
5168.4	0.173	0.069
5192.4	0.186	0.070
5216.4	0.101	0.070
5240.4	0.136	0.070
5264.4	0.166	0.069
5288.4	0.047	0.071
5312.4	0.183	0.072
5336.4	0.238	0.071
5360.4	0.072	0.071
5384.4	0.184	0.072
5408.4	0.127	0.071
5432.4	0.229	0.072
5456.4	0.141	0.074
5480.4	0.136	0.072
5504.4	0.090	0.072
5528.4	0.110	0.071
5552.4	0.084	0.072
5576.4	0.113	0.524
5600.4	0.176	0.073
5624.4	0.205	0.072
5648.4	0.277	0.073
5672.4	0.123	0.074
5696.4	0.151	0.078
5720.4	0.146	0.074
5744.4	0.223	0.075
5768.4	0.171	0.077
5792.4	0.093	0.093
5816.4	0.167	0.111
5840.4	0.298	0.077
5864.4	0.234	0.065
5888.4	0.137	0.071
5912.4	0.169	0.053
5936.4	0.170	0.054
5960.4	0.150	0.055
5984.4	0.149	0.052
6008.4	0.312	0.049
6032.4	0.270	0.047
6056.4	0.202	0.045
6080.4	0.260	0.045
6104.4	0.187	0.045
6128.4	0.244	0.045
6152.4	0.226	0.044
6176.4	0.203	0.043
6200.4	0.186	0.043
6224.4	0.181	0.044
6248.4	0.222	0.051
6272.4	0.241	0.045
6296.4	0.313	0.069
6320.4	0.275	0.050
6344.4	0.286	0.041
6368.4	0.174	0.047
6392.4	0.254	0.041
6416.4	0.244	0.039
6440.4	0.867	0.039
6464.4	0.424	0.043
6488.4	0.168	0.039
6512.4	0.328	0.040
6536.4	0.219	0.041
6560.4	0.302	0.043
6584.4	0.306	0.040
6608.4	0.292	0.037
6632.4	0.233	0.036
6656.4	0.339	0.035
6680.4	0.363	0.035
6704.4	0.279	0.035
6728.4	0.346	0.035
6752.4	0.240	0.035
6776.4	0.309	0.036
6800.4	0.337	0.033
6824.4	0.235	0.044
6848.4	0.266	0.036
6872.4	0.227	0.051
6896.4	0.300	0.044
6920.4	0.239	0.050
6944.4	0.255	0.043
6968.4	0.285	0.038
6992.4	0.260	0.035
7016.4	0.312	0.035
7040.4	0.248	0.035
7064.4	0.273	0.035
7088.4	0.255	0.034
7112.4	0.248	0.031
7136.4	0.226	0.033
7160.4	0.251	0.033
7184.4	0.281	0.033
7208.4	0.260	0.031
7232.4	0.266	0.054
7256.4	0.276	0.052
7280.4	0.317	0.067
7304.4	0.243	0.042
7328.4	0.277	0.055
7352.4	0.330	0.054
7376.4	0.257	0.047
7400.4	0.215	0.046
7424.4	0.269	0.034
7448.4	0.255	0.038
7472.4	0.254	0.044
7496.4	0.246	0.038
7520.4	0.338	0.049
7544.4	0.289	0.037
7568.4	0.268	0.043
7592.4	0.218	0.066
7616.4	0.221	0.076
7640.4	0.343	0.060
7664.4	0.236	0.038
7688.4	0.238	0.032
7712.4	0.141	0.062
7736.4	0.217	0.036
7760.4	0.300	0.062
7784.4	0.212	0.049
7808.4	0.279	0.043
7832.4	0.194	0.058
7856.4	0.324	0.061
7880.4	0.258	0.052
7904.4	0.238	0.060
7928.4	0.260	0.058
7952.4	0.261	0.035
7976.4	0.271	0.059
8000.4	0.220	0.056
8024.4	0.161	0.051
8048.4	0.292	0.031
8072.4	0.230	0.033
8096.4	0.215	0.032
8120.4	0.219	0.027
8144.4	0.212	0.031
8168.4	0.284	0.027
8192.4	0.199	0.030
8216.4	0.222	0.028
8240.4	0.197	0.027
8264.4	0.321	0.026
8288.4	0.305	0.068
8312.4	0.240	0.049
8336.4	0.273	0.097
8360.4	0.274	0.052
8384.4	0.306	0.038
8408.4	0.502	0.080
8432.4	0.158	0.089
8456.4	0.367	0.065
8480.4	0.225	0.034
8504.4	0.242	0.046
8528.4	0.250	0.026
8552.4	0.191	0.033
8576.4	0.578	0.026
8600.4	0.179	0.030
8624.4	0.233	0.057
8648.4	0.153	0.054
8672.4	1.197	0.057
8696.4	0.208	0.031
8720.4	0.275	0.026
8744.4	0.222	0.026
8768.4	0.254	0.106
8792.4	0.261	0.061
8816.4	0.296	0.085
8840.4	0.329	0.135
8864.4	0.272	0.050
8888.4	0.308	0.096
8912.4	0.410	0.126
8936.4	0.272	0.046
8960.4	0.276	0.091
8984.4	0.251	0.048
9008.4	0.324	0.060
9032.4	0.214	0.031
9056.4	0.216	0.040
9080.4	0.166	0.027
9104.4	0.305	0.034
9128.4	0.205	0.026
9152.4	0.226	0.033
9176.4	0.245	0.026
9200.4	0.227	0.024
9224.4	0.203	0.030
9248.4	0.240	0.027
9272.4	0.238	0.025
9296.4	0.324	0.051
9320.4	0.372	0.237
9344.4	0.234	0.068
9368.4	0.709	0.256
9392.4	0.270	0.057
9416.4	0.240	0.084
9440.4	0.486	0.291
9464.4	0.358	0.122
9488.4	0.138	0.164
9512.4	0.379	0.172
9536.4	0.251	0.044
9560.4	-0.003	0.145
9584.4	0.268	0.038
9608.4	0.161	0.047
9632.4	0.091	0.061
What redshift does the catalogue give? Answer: 0.730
